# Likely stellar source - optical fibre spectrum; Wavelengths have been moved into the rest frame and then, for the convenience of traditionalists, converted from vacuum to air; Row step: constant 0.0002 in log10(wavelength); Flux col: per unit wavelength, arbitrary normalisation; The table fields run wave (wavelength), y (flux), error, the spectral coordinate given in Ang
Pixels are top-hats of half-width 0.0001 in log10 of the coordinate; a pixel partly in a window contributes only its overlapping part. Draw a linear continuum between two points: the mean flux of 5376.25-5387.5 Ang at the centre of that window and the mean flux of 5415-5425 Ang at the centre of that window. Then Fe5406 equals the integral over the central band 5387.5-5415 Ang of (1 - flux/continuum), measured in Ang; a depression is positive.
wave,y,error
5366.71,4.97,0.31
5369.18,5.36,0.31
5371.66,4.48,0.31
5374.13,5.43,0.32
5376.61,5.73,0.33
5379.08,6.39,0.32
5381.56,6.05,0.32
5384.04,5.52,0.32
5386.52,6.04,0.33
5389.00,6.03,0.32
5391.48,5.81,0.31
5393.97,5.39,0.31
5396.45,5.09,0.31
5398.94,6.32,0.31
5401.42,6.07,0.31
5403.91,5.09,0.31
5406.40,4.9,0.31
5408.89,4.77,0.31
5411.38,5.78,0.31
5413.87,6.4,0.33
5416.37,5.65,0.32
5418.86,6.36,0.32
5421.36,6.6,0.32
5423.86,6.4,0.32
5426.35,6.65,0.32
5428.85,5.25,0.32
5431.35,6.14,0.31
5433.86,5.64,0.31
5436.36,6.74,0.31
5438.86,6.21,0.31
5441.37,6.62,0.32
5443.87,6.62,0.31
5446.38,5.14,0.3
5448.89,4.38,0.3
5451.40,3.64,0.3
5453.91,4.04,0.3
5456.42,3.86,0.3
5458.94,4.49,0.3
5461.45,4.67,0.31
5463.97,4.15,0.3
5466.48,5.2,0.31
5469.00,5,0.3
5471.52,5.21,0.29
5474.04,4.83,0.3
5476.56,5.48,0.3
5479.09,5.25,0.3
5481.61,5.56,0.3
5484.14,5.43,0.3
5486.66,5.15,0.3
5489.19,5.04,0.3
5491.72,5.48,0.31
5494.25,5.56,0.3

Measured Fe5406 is 2.3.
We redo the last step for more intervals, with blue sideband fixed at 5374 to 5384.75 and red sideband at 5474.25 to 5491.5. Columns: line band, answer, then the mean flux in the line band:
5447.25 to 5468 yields 4.23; 4.33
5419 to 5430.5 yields -1.25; 6.24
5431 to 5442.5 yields -1.49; 6.27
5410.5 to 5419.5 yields -0.57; 6.04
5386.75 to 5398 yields 0.32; 5.64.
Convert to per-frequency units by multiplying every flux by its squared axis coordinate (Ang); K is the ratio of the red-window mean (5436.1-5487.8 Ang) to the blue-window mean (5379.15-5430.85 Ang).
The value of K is 0.9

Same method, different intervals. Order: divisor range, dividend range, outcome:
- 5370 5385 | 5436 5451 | 1.06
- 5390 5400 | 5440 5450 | 1.03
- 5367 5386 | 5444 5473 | 0.86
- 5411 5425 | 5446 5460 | 0.68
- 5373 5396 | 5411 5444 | 1.09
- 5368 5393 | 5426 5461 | 0.96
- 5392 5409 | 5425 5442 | 1.15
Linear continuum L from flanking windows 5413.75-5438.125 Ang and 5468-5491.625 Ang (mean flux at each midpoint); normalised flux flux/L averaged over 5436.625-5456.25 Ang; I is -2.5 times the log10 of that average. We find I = 0.12 mag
